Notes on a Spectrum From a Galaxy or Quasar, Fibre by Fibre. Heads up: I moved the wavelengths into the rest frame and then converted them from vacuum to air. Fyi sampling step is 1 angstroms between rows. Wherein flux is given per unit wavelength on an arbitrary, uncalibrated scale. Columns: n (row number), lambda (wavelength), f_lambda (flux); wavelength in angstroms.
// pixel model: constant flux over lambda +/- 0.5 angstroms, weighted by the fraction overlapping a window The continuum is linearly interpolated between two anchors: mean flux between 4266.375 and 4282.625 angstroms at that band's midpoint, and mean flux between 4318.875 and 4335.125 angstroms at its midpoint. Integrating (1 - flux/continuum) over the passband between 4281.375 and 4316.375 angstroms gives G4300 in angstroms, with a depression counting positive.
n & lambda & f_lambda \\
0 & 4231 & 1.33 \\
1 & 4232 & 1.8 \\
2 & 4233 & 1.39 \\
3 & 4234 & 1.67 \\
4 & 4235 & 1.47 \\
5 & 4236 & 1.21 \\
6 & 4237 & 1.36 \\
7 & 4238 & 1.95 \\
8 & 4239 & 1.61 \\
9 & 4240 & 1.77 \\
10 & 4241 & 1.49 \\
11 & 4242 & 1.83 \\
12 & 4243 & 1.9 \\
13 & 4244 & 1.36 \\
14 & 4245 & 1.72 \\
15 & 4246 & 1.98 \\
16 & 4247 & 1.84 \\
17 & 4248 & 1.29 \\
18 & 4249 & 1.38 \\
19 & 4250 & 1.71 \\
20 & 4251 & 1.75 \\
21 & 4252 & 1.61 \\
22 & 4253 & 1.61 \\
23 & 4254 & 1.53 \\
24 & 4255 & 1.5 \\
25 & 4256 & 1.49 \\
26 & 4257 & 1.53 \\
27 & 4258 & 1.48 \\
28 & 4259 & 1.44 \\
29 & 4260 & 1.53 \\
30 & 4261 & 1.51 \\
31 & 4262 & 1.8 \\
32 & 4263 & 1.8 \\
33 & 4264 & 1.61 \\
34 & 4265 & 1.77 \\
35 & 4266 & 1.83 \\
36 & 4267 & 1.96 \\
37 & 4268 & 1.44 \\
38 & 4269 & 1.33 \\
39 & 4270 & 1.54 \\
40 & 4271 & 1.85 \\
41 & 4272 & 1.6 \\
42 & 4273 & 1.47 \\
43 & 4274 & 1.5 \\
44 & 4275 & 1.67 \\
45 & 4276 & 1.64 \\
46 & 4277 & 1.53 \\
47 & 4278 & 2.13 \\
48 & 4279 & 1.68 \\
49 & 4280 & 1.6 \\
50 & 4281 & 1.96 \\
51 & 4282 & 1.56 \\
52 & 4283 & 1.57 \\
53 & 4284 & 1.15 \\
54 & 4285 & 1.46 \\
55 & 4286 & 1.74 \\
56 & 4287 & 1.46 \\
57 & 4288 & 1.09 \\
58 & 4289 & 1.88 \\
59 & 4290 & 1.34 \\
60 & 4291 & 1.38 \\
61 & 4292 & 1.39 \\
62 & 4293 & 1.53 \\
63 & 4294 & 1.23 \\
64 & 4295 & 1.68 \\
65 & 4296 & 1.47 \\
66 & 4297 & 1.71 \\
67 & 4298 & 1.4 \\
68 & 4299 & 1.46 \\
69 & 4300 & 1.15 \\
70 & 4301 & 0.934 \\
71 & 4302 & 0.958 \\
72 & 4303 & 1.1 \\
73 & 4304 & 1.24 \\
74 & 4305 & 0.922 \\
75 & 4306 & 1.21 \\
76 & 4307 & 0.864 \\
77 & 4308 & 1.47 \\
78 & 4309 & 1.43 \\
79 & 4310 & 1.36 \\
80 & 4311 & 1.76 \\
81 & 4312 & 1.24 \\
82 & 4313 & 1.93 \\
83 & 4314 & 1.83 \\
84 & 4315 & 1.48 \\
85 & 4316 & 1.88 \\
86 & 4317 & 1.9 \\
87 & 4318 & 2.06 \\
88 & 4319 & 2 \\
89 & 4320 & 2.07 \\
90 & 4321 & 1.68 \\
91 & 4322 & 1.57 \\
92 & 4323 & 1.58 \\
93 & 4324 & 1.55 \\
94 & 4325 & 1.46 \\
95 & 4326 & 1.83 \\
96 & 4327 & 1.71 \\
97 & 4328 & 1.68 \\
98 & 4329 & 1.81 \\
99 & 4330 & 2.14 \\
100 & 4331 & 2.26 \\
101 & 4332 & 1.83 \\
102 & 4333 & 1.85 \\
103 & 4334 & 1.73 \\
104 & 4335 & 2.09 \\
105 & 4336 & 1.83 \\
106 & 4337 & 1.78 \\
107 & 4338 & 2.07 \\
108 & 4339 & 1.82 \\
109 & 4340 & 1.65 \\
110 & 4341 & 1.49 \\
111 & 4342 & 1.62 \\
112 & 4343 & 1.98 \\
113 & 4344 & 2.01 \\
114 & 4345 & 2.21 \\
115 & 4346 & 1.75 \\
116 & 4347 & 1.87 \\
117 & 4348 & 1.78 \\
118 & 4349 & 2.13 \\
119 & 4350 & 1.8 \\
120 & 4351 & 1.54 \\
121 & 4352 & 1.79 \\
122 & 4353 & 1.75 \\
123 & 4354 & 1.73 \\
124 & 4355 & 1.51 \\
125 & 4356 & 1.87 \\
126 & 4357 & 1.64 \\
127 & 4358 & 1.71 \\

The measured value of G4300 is 6.4 angstroms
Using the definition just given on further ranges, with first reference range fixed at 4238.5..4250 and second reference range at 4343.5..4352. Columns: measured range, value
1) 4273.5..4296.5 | 2.5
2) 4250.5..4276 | 1.3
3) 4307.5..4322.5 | 0.8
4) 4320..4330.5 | 0.6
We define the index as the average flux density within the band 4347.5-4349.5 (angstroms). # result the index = 1.96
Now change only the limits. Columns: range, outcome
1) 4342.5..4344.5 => 1.99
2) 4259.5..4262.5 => 1.61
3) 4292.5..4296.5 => 1.48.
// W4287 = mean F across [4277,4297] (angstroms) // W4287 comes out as 1.55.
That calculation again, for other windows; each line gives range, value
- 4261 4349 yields 1.63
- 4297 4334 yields 1.58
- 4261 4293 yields 1.6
